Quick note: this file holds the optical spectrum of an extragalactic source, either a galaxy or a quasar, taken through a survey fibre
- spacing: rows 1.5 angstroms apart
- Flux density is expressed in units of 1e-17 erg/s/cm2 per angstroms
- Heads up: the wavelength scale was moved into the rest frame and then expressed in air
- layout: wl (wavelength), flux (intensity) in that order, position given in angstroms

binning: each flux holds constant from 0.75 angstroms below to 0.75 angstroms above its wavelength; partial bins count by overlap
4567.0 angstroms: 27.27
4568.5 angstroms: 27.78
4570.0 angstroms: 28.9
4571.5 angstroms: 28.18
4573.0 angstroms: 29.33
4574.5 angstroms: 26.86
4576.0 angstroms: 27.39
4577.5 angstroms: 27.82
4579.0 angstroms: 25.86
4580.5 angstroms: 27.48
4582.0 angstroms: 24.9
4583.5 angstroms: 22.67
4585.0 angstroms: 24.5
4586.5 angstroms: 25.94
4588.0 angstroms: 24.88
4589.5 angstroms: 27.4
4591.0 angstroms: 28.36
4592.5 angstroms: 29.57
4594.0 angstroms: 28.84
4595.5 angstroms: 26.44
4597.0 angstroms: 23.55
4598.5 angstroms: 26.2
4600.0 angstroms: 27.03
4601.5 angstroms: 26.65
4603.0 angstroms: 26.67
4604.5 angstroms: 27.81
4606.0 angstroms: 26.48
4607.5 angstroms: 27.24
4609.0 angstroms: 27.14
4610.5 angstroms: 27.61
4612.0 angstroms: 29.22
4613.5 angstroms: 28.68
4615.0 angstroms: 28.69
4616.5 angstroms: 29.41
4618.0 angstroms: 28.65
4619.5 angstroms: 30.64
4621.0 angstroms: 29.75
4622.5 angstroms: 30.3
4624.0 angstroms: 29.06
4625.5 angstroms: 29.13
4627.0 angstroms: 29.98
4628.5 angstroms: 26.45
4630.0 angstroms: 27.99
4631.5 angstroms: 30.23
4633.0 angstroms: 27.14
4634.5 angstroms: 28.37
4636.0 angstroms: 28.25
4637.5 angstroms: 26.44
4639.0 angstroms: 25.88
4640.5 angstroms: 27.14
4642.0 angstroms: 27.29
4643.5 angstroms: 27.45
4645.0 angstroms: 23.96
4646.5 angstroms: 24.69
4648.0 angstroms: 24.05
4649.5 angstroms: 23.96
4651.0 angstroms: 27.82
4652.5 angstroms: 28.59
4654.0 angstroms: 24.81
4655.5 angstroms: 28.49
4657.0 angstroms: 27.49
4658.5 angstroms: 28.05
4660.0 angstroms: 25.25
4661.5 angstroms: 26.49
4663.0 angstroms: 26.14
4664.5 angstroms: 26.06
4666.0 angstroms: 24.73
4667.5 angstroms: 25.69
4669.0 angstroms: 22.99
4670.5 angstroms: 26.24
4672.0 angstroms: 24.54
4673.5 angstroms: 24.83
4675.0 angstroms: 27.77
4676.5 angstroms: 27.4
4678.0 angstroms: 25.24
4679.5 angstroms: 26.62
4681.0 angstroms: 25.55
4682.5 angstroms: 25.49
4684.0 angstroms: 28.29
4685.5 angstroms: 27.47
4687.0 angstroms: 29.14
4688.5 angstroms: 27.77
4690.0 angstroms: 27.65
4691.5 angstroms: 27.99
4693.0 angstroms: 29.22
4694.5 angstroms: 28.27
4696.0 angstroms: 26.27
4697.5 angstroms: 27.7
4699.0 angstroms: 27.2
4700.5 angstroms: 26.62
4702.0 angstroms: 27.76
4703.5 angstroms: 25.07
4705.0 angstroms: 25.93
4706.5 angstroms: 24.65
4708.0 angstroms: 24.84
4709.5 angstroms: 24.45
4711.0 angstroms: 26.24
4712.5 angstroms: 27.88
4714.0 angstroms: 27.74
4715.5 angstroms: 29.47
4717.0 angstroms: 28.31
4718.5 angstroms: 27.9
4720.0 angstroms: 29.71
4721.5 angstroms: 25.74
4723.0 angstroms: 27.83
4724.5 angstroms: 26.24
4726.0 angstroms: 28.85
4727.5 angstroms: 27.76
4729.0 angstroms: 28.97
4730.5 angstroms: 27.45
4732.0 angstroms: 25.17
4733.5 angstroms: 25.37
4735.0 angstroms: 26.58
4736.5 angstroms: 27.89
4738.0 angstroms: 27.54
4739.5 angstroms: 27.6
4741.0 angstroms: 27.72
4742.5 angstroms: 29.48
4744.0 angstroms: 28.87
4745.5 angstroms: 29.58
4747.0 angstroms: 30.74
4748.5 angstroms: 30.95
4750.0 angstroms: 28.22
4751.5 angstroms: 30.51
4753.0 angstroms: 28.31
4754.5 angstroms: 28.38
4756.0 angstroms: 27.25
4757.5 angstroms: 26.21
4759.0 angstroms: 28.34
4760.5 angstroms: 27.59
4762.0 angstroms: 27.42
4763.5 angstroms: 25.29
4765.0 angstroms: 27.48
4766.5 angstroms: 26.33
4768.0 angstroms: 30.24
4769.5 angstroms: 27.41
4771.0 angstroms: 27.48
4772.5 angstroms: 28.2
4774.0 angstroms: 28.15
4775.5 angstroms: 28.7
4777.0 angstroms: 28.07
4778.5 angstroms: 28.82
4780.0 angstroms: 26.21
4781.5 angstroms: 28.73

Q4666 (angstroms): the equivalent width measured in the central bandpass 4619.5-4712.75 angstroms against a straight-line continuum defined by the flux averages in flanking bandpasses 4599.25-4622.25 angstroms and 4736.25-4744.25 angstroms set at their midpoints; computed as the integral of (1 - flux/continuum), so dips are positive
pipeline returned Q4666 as 4.3 angstroms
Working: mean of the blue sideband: 28.2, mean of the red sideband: 28.2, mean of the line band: 26.9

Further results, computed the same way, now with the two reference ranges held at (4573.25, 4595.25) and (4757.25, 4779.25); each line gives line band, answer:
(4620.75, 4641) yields -1.0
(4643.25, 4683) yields 1.8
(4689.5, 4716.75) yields 0.4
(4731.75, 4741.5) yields 0.2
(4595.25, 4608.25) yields 0.2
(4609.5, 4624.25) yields -1.3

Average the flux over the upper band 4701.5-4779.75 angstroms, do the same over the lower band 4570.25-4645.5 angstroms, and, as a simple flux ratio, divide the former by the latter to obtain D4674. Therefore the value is 1.01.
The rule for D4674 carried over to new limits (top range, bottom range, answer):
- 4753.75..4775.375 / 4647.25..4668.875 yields 1.05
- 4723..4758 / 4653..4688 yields 1.07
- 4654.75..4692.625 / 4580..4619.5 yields 0.98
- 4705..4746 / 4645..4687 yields 1.05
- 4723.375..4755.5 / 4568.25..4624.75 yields 1.03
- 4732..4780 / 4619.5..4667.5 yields 1.03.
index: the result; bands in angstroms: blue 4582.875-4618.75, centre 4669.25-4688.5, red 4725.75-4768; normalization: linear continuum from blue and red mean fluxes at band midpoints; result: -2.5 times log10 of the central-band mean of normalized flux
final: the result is 0.04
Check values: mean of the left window 27.1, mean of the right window 28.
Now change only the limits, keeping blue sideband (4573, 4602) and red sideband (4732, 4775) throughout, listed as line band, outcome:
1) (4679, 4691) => 0.004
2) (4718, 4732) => 0.002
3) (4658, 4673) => 0.068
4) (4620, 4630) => -0.086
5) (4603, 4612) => -0.027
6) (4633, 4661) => 0.019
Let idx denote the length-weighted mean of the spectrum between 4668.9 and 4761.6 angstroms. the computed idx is 27.4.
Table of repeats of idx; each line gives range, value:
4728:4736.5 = 26.8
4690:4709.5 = 26.7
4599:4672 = 27.2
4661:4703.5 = 26.7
